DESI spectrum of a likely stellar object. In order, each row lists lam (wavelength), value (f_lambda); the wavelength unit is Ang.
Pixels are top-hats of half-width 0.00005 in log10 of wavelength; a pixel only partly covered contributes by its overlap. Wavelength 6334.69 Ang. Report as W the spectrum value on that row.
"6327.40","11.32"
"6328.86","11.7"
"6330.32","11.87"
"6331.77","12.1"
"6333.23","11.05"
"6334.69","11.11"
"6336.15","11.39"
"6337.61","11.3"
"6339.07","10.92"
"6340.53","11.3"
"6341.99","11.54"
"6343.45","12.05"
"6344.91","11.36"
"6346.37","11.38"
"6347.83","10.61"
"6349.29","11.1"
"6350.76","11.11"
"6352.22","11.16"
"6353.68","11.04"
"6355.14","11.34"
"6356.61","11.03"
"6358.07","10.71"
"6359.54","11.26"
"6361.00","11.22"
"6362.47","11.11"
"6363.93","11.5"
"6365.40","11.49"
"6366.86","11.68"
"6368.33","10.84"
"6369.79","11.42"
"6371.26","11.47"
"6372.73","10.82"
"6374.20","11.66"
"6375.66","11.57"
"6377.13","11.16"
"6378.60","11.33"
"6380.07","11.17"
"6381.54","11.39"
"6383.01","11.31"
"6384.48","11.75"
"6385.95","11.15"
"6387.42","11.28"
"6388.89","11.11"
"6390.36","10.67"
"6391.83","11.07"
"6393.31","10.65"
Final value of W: 11.11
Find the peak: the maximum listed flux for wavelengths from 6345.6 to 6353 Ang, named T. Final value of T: 11.38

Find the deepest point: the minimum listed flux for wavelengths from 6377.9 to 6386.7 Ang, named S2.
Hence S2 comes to 11.15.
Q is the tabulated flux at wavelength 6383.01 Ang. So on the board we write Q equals 11.31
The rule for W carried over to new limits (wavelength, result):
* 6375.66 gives 11.57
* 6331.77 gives 12.1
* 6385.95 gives 11.15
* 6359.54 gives 11.26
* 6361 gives 11.22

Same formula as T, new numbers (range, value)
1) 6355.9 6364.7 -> 11.5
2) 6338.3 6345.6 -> 12.05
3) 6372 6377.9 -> 11.66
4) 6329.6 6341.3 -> 12.1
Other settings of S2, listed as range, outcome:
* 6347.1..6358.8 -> 10.61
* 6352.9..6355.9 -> 11.04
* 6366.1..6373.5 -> 10.82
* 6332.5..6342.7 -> 10.92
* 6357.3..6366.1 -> 10.71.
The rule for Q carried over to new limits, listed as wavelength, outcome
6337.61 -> 11.3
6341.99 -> 11.54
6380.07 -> 11.17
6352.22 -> 11.16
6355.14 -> 11.34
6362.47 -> 11.11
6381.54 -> 11.39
